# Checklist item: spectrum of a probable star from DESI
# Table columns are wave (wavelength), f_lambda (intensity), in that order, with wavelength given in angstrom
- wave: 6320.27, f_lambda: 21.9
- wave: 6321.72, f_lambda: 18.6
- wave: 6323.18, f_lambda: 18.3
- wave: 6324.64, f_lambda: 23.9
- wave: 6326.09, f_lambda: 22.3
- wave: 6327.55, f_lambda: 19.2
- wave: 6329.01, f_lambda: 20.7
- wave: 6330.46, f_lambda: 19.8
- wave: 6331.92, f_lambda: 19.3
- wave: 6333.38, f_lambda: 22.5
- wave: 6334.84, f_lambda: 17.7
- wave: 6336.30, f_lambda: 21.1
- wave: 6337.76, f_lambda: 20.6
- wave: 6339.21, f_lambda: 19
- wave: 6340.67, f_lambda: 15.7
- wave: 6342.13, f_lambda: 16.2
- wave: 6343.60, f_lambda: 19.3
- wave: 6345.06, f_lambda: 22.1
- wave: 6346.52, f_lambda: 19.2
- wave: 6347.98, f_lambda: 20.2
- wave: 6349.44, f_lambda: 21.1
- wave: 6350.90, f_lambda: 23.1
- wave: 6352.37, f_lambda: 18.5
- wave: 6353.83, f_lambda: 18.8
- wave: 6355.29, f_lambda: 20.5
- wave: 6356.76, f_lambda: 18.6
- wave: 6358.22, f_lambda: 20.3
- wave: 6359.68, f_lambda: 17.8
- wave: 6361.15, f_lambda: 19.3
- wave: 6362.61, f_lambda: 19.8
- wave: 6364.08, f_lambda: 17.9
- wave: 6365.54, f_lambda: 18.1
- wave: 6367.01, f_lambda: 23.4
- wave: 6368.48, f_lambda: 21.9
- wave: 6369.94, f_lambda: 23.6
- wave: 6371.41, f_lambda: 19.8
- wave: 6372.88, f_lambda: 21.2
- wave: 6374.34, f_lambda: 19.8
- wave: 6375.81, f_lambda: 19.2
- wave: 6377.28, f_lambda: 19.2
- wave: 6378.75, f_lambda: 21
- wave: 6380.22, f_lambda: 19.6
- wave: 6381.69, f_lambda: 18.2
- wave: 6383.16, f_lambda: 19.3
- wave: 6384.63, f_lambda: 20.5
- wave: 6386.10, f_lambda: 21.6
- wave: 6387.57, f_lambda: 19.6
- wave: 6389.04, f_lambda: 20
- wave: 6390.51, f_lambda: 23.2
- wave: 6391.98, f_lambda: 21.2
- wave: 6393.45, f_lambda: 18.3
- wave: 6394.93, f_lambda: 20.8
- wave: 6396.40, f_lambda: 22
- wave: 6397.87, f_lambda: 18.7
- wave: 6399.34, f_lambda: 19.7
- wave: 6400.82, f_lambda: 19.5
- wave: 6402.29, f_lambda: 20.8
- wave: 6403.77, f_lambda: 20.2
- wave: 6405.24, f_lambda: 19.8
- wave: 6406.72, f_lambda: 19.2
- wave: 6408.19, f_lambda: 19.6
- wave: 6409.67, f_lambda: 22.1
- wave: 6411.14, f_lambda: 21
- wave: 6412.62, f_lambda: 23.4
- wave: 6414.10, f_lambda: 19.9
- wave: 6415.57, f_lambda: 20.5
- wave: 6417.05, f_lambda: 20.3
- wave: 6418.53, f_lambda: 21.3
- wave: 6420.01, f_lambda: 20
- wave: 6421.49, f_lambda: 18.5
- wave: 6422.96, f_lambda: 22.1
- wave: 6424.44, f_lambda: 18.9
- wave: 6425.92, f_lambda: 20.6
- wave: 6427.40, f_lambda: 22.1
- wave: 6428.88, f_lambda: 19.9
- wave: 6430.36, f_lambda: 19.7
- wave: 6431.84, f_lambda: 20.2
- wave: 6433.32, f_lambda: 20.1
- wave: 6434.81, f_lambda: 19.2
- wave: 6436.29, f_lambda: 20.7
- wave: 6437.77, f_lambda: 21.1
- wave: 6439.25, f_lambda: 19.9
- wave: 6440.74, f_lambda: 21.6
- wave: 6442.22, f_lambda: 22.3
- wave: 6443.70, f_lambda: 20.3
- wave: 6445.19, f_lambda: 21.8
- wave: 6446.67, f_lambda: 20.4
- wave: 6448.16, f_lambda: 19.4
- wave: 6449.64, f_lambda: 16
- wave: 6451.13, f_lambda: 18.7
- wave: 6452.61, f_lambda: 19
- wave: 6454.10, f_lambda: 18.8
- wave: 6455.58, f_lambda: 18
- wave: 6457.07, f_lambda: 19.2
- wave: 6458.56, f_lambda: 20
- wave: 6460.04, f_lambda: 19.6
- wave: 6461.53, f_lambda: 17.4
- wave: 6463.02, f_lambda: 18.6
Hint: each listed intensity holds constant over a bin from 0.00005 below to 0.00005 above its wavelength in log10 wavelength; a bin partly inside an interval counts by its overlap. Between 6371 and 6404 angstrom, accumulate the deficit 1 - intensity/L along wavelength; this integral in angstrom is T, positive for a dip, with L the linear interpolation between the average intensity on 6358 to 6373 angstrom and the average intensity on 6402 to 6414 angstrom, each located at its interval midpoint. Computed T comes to 0.5 angstrom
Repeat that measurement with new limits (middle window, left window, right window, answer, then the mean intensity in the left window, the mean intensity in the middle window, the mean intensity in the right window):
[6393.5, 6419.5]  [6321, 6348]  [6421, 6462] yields -0.82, 19.8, 20.4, 19.9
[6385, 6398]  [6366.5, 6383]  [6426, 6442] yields -0.10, 20.5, 20.7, 20.5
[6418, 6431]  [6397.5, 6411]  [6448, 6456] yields -0.71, 20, 20.3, 18.3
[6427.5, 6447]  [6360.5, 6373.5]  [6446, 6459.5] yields -1.49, 20.6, 20.6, 18.8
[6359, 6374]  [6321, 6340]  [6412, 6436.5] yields 0.01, 20.2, 20.3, 20.4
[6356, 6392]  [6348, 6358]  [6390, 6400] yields 0.31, 20.1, 20.1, 20.5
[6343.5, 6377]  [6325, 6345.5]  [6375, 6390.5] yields -0.51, 19.7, 20.2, 20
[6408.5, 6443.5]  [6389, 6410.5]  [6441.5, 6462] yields -1.39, 20.4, 20.7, 19.4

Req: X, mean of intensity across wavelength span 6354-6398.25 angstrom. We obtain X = 20.1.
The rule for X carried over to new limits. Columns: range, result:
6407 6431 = 20.6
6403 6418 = 20.6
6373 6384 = 19.6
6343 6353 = 20.5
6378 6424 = 20.4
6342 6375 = 20.1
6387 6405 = 20.3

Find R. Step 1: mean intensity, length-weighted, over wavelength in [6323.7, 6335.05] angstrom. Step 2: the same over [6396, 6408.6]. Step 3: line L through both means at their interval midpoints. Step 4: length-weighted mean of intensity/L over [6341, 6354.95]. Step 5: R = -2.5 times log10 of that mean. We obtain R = 0.044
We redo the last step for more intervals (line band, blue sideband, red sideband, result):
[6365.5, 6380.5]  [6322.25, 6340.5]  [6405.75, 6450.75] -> -0.025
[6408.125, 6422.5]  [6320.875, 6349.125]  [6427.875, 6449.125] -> -0.023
